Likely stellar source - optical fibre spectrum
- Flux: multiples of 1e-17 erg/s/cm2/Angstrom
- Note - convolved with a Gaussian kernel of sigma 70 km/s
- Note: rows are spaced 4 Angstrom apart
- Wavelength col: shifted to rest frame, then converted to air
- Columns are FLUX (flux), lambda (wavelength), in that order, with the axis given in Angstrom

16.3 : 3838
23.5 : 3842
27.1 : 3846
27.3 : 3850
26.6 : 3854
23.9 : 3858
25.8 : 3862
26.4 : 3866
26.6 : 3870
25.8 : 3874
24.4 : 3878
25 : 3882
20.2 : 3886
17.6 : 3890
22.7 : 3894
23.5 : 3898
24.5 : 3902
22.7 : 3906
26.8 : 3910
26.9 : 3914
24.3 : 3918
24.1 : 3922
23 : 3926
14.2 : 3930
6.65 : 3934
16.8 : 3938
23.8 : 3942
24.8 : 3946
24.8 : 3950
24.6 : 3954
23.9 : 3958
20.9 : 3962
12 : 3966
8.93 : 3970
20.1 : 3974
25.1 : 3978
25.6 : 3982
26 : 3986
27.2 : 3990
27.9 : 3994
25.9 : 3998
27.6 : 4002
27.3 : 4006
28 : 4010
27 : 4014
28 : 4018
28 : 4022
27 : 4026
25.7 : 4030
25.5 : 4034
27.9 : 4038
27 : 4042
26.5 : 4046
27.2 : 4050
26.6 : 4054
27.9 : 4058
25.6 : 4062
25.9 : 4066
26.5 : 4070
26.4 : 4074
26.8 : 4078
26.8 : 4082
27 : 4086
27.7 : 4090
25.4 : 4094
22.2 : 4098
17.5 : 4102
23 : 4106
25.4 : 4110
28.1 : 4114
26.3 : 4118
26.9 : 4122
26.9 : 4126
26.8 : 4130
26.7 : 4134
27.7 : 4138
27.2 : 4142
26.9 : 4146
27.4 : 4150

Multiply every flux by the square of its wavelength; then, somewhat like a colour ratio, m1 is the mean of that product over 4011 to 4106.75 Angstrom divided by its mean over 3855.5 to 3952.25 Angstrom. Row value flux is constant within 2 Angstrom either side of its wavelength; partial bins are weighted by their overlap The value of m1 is 1.2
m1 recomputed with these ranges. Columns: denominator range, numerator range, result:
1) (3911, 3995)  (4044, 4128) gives 1.28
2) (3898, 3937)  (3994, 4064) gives 1.33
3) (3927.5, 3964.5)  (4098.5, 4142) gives 1.39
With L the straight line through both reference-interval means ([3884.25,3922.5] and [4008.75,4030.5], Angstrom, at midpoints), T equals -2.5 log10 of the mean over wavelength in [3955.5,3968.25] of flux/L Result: 0.31 mag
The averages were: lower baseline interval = 23.3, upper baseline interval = 27.4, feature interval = 19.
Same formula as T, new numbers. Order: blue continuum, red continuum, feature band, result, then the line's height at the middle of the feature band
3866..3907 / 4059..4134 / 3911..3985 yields 0.16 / 24.1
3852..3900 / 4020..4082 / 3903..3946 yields 0.17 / 24.8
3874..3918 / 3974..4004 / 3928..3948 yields 0.39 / 24.7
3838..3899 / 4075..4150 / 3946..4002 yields 0.10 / 24.9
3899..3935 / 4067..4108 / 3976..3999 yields -0.14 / 23.2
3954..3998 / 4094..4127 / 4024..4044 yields -0.15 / 23.1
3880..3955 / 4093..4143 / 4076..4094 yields -0.09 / 24.8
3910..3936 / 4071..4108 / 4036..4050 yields -0.15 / 23.6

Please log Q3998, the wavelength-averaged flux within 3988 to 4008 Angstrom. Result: 27.2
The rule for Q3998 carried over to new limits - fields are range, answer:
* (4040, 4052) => 26.9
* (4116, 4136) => 26.7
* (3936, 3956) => 23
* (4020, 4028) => 27.5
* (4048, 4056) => 26.9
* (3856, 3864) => 24.9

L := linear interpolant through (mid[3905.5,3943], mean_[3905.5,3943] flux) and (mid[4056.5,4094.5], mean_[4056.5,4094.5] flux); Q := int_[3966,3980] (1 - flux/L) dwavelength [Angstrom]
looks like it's 3.4 Angstrom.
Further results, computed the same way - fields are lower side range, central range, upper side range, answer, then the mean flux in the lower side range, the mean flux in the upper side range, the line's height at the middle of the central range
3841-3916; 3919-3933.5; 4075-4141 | 3.2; 24.6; 25.7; 24.8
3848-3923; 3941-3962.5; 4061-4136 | 0.7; 24.5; 25.7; 24.9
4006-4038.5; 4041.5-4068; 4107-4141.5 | 0.3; 27.1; 26.8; 27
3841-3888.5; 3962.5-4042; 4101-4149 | 2.7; 25.2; 26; 25.6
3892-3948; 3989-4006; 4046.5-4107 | -2.5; 21.8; 25.6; 23.6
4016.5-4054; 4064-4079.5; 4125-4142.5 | 0.3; 26.9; 27.1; 27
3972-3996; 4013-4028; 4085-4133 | -1.3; 25.3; 25.3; 25.3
